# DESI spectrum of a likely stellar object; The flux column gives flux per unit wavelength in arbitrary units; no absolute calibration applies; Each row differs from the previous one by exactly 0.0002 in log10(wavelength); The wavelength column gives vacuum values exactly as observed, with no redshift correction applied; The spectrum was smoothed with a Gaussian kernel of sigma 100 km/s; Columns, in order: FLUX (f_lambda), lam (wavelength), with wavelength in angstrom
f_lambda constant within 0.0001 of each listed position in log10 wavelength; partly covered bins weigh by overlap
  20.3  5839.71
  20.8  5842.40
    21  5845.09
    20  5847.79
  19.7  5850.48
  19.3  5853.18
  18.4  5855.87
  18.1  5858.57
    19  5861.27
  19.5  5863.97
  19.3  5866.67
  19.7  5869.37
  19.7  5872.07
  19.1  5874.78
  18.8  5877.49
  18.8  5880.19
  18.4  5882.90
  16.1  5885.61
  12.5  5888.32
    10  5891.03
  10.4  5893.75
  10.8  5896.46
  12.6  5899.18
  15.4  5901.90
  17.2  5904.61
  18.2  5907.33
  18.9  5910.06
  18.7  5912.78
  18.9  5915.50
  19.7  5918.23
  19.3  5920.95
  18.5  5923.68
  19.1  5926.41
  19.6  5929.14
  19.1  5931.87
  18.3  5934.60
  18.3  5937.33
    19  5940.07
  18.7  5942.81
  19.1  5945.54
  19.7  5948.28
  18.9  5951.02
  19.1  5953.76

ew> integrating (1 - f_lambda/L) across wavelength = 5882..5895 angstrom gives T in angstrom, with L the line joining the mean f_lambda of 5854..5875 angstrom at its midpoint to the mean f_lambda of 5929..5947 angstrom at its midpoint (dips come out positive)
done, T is 3.9 angstrom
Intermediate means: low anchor 19.1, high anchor 18.8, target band 13.3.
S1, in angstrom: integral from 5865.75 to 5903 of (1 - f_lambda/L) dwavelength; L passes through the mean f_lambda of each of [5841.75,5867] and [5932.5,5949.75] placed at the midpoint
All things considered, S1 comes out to 6.8 angstrom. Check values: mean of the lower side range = 19.5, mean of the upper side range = 18.9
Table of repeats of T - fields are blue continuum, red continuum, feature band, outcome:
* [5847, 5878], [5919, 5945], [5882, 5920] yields 6.9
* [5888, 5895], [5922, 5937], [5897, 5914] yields -3.3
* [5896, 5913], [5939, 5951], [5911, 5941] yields -2.2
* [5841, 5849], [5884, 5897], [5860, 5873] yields -2.3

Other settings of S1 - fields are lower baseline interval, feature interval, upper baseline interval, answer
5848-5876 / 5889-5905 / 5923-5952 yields 5.6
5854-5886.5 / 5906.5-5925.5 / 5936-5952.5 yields 0.0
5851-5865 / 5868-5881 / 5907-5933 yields -0.2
